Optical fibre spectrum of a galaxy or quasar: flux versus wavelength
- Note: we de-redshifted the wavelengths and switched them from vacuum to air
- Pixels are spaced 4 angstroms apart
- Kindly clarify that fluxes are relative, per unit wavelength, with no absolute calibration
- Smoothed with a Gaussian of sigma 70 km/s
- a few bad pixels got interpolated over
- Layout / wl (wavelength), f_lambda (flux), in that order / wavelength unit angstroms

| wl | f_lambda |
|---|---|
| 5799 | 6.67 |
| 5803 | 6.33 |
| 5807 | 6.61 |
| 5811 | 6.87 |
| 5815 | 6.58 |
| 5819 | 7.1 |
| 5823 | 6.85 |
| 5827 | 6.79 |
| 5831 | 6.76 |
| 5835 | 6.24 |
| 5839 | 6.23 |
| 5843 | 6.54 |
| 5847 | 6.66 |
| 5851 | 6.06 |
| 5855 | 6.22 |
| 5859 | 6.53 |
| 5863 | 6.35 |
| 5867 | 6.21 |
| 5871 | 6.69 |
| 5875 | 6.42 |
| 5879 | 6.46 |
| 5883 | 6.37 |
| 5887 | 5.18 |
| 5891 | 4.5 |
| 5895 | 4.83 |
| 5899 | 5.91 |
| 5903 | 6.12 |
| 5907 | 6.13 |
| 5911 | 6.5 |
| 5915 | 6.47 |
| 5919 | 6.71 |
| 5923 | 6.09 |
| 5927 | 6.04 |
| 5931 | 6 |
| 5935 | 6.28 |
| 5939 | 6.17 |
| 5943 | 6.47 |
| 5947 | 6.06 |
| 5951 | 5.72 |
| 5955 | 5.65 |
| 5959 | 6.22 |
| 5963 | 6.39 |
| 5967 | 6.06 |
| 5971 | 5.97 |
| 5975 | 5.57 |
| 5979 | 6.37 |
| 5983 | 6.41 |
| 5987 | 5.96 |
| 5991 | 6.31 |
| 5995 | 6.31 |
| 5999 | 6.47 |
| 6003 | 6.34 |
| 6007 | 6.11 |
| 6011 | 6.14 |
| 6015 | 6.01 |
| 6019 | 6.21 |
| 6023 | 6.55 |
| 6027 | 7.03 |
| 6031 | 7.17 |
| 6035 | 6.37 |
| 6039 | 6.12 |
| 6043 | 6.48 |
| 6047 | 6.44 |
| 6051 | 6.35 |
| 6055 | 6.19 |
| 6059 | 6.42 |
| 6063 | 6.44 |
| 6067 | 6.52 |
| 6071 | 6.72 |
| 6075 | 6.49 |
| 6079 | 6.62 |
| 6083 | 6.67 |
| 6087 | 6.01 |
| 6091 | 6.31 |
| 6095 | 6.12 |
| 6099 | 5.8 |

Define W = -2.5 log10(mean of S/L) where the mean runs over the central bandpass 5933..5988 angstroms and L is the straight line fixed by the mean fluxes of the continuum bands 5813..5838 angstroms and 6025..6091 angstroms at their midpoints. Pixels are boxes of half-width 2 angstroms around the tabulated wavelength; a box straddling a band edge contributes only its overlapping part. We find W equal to 0.08 mag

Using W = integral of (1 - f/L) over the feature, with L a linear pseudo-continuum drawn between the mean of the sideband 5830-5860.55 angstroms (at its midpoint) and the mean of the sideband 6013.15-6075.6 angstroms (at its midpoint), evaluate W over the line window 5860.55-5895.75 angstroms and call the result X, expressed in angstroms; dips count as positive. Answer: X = 2.57 angstroms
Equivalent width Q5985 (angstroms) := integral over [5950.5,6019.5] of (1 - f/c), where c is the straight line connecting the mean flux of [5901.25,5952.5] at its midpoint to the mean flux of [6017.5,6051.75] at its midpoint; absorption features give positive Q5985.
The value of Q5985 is 2.8 angstroms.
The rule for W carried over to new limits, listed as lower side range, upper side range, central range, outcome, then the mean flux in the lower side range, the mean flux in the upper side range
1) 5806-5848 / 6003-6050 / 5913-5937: 0.05 mag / 6.66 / 6.42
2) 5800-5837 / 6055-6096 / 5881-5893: 0.23 mag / 6.68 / 6.43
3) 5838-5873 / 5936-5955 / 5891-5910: 0.10 mag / 6.39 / 6.07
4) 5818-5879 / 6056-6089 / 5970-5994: 0.06 mag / 6.5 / 6.48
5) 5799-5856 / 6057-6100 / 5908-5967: 0.05 mag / 6.57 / 6.39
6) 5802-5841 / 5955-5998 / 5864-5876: 0.01 mag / 6.64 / 6.14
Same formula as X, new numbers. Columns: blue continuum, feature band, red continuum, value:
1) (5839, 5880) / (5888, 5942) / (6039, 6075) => 3.7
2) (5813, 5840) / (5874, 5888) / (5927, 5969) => 0.6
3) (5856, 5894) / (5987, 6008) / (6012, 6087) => 0.2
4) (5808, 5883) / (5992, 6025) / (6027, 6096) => 1.1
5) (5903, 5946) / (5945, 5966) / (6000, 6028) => 0.9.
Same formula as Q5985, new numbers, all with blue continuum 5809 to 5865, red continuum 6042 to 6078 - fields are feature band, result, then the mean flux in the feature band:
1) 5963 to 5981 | 1.27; 6.04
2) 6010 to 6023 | 0.58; 6.18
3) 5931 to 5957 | 1.81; 6.05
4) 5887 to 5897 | 2.70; 4.77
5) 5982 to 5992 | 0.44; 6.2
